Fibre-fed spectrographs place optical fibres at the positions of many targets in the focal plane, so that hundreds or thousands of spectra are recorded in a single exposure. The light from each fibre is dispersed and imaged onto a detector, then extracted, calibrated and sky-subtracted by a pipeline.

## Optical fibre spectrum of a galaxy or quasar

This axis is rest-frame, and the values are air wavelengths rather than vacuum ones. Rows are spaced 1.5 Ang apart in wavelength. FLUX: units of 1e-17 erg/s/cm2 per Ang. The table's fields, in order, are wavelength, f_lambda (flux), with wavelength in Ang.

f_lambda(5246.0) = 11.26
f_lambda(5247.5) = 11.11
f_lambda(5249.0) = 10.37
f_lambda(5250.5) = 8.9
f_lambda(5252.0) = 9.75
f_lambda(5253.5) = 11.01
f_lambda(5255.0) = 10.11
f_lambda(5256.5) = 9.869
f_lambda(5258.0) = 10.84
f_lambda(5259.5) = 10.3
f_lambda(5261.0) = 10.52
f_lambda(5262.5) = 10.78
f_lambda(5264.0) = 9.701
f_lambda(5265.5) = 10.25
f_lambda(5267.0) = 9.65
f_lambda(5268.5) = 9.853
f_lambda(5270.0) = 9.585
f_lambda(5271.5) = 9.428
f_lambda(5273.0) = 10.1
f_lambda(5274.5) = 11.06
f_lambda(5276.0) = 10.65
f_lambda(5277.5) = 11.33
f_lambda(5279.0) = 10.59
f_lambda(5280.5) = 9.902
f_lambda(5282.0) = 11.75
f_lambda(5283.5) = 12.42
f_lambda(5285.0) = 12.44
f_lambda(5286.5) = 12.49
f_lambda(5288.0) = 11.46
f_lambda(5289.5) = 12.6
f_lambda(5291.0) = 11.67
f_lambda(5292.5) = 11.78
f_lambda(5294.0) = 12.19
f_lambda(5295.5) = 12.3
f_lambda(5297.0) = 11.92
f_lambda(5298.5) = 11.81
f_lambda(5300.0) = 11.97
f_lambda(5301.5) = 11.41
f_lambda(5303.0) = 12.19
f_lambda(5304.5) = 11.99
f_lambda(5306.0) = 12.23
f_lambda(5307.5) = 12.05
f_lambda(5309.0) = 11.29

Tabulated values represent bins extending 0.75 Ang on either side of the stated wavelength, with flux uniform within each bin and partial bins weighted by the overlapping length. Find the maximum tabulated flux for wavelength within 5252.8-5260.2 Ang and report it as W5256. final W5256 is 11.01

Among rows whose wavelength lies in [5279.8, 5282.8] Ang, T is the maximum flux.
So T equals 11.75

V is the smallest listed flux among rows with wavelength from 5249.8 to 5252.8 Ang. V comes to 8.9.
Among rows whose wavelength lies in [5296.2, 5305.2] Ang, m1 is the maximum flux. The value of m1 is 12.19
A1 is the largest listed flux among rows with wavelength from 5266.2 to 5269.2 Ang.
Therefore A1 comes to 9.853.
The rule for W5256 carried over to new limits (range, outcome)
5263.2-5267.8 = 10.25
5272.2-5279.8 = 11.33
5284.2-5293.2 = 12.6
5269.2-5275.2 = 11.06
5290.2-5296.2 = 12.3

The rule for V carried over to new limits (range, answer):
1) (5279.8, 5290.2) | 9.902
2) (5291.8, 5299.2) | 11.78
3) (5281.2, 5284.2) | 11.75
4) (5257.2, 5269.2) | 9.65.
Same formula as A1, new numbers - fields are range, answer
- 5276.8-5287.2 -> 12.49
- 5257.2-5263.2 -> 10.84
